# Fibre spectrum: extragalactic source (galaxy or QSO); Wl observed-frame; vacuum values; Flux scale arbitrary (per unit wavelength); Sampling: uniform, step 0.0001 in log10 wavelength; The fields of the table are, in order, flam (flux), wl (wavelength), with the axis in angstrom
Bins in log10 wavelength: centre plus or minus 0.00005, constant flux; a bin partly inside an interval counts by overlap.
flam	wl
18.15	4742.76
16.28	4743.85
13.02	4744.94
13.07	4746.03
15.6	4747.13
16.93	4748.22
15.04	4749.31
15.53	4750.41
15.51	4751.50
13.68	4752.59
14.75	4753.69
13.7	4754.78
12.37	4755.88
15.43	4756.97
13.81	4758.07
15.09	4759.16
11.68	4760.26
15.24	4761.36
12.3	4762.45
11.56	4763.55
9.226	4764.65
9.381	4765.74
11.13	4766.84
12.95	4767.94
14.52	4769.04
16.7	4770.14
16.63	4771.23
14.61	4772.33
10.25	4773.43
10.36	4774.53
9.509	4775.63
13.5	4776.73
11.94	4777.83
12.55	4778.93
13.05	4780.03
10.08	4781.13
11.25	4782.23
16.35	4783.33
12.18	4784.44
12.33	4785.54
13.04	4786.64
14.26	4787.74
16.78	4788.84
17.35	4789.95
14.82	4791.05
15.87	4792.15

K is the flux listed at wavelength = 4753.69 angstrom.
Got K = 14.75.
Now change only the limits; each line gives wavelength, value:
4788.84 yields 16.78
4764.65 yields 9.226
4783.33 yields 16.35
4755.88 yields 12.37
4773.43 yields 10.25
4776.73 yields 13.5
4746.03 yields 13.07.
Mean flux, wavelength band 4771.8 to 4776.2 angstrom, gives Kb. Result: 11.2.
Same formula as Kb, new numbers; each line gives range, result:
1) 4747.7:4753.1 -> 15.4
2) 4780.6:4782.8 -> 10.7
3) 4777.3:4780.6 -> 12.5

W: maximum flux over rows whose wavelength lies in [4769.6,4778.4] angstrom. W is 16.7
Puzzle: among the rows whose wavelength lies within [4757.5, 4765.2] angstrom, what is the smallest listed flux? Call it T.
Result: 9.226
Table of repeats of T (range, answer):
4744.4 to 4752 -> 13.02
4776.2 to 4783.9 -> 10.08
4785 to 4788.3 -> 12.33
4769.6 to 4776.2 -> 9.509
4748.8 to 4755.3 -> 13.68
